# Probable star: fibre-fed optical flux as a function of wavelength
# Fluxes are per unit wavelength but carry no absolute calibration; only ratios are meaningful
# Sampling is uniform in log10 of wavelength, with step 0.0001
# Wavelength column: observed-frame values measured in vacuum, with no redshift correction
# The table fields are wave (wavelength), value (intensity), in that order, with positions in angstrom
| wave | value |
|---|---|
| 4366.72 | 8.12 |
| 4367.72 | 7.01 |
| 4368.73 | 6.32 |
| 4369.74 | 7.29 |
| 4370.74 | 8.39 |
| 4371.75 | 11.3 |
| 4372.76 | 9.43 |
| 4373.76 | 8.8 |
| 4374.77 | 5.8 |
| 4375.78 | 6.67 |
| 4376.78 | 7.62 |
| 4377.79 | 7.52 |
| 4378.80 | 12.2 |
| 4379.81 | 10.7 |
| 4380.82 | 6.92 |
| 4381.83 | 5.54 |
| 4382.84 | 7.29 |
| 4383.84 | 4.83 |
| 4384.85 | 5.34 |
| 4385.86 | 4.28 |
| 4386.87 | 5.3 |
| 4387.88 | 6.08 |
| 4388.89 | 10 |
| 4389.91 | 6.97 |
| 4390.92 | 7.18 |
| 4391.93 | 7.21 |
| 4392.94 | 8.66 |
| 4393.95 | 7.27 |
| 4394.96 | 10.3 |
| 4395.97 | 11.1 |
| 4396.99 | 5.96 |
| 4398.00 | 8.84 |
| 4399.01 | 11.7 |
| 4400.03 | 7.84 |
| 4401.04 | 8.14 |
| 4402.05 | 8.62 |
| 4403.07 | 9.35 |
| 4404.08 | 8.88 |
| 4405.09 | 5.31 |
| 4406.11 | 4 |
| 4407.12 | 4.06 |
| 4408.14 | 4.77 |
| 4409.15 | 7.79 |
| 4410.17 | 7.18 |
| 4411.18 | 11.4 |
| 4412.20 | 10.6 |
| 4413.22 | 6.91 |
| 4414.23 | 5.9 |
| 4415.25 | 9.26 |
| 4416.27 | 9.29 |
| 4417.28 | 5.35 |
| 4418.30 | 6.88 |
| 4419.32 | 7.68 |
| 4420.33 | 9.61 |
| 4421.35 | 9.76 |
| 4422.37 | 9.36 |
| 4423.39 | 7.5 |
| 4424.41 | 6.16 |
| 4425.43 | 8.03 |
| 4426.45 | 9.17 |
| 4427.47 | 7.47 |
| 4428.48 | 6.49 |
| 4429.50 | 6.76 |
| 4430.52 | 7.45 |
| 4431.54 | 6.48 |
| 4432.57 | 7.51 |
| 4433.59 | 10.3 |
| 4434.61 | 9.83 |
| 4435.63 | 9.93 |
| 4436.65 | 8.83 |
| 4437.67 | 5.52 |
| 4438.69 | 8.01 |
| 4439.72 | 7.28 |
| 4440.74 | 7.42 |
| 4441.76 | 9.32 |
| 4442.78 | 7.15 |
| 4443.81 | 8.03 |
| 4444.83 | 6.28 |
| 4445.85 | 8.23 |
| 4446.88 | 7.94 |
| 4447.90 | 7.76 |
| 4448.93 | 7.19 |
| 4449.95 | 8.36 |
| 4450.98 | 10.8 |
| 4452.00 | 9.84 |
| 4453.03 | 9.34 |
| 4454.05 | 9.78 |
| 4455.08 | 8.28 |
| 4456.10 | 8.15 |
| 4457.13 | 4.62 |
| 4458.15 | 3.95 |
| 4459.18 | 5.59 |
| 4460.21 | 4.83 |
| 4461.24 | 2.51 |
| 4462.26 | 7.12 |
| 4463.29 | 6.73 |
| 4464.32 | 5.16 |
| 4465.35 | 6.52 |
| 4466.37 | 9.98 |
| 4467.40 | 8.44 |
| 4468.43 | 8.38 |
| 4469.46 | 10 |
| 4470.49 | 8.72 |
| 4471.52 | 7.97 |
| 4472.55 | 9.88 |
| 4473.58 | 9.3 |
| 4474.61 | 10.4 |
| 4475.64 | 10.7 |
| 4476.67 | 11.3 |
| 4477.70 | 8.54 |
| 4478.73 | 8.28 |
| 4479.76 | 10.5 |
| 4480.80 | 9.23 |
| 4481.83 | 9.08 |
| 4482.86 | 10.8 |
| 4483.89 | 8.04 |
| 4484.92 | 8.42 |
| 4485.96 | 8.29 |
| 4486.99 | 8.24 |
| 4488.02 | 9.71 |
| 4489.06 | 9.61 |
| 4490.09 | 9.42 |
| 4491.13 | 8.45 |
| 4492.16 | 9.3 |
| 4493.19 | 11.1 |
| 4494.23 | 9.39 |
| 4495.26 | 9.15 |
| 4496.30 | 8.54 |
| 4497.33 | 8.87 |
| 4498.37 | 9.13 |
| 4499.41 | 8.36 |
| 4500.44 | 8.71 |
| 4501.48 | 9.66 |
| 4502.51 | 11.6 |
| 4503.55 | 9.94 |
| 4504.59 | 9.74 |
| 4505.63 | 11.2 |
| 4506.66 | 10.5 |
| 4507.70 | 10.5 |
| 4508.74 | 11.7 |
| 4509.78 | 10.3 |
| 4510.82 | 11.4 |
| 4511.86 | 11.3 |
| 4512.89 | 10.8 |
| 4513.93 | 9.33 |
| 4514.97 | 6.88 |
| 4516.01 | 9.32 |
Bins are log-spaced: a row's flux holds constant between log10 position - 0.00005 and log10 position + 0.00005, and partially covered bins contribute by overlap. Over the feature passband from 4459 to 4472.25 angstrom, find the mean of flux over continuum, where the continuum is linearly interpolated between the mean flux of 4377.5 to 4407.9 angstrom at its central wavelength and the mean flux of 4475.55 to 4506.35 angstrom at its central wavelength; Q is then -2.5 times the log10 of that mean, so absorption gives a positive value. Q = 0.24 mag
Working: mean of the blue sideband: 7.55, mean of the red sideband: 9.43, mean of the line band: 7.16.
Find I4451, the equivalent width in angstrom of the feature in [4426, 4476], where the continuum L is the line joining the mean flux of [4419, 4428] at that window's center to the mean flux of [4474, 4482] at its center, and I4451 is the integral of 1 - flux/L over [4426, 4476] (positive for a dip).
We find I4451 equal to 6.5 angstrom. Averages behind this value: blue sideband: 8.32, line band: 7.86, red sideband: 9.78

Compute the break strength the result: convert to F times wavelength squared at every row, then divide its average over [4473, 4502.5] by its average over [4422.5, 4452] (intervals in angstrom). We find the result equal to 1.2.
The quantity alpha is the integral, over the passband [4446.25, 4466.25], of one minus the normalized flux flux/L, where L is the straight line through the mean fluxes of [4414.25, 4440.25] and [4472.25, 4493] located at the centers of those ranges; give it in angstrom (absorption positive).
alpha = 3.56 angstrom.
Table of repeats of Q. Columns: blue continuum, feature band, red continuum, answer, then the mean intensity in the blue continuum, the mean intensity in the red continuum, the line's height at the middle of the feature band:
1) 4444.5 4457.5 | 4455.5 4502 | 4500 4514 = 0.12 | 8.26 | 10.5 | 9.38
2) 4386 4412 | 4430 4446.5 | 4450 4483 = 0.01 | 7.74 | 8.25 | 8.03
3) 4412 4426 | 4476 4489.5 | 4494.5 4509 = 0.01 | 7.97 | 9.79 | 9.37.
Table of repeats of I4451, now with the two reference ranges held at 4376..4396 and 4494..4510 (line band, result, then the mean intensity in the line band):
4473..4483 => -0.5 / 9.78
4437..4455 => 1.2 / 8.14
